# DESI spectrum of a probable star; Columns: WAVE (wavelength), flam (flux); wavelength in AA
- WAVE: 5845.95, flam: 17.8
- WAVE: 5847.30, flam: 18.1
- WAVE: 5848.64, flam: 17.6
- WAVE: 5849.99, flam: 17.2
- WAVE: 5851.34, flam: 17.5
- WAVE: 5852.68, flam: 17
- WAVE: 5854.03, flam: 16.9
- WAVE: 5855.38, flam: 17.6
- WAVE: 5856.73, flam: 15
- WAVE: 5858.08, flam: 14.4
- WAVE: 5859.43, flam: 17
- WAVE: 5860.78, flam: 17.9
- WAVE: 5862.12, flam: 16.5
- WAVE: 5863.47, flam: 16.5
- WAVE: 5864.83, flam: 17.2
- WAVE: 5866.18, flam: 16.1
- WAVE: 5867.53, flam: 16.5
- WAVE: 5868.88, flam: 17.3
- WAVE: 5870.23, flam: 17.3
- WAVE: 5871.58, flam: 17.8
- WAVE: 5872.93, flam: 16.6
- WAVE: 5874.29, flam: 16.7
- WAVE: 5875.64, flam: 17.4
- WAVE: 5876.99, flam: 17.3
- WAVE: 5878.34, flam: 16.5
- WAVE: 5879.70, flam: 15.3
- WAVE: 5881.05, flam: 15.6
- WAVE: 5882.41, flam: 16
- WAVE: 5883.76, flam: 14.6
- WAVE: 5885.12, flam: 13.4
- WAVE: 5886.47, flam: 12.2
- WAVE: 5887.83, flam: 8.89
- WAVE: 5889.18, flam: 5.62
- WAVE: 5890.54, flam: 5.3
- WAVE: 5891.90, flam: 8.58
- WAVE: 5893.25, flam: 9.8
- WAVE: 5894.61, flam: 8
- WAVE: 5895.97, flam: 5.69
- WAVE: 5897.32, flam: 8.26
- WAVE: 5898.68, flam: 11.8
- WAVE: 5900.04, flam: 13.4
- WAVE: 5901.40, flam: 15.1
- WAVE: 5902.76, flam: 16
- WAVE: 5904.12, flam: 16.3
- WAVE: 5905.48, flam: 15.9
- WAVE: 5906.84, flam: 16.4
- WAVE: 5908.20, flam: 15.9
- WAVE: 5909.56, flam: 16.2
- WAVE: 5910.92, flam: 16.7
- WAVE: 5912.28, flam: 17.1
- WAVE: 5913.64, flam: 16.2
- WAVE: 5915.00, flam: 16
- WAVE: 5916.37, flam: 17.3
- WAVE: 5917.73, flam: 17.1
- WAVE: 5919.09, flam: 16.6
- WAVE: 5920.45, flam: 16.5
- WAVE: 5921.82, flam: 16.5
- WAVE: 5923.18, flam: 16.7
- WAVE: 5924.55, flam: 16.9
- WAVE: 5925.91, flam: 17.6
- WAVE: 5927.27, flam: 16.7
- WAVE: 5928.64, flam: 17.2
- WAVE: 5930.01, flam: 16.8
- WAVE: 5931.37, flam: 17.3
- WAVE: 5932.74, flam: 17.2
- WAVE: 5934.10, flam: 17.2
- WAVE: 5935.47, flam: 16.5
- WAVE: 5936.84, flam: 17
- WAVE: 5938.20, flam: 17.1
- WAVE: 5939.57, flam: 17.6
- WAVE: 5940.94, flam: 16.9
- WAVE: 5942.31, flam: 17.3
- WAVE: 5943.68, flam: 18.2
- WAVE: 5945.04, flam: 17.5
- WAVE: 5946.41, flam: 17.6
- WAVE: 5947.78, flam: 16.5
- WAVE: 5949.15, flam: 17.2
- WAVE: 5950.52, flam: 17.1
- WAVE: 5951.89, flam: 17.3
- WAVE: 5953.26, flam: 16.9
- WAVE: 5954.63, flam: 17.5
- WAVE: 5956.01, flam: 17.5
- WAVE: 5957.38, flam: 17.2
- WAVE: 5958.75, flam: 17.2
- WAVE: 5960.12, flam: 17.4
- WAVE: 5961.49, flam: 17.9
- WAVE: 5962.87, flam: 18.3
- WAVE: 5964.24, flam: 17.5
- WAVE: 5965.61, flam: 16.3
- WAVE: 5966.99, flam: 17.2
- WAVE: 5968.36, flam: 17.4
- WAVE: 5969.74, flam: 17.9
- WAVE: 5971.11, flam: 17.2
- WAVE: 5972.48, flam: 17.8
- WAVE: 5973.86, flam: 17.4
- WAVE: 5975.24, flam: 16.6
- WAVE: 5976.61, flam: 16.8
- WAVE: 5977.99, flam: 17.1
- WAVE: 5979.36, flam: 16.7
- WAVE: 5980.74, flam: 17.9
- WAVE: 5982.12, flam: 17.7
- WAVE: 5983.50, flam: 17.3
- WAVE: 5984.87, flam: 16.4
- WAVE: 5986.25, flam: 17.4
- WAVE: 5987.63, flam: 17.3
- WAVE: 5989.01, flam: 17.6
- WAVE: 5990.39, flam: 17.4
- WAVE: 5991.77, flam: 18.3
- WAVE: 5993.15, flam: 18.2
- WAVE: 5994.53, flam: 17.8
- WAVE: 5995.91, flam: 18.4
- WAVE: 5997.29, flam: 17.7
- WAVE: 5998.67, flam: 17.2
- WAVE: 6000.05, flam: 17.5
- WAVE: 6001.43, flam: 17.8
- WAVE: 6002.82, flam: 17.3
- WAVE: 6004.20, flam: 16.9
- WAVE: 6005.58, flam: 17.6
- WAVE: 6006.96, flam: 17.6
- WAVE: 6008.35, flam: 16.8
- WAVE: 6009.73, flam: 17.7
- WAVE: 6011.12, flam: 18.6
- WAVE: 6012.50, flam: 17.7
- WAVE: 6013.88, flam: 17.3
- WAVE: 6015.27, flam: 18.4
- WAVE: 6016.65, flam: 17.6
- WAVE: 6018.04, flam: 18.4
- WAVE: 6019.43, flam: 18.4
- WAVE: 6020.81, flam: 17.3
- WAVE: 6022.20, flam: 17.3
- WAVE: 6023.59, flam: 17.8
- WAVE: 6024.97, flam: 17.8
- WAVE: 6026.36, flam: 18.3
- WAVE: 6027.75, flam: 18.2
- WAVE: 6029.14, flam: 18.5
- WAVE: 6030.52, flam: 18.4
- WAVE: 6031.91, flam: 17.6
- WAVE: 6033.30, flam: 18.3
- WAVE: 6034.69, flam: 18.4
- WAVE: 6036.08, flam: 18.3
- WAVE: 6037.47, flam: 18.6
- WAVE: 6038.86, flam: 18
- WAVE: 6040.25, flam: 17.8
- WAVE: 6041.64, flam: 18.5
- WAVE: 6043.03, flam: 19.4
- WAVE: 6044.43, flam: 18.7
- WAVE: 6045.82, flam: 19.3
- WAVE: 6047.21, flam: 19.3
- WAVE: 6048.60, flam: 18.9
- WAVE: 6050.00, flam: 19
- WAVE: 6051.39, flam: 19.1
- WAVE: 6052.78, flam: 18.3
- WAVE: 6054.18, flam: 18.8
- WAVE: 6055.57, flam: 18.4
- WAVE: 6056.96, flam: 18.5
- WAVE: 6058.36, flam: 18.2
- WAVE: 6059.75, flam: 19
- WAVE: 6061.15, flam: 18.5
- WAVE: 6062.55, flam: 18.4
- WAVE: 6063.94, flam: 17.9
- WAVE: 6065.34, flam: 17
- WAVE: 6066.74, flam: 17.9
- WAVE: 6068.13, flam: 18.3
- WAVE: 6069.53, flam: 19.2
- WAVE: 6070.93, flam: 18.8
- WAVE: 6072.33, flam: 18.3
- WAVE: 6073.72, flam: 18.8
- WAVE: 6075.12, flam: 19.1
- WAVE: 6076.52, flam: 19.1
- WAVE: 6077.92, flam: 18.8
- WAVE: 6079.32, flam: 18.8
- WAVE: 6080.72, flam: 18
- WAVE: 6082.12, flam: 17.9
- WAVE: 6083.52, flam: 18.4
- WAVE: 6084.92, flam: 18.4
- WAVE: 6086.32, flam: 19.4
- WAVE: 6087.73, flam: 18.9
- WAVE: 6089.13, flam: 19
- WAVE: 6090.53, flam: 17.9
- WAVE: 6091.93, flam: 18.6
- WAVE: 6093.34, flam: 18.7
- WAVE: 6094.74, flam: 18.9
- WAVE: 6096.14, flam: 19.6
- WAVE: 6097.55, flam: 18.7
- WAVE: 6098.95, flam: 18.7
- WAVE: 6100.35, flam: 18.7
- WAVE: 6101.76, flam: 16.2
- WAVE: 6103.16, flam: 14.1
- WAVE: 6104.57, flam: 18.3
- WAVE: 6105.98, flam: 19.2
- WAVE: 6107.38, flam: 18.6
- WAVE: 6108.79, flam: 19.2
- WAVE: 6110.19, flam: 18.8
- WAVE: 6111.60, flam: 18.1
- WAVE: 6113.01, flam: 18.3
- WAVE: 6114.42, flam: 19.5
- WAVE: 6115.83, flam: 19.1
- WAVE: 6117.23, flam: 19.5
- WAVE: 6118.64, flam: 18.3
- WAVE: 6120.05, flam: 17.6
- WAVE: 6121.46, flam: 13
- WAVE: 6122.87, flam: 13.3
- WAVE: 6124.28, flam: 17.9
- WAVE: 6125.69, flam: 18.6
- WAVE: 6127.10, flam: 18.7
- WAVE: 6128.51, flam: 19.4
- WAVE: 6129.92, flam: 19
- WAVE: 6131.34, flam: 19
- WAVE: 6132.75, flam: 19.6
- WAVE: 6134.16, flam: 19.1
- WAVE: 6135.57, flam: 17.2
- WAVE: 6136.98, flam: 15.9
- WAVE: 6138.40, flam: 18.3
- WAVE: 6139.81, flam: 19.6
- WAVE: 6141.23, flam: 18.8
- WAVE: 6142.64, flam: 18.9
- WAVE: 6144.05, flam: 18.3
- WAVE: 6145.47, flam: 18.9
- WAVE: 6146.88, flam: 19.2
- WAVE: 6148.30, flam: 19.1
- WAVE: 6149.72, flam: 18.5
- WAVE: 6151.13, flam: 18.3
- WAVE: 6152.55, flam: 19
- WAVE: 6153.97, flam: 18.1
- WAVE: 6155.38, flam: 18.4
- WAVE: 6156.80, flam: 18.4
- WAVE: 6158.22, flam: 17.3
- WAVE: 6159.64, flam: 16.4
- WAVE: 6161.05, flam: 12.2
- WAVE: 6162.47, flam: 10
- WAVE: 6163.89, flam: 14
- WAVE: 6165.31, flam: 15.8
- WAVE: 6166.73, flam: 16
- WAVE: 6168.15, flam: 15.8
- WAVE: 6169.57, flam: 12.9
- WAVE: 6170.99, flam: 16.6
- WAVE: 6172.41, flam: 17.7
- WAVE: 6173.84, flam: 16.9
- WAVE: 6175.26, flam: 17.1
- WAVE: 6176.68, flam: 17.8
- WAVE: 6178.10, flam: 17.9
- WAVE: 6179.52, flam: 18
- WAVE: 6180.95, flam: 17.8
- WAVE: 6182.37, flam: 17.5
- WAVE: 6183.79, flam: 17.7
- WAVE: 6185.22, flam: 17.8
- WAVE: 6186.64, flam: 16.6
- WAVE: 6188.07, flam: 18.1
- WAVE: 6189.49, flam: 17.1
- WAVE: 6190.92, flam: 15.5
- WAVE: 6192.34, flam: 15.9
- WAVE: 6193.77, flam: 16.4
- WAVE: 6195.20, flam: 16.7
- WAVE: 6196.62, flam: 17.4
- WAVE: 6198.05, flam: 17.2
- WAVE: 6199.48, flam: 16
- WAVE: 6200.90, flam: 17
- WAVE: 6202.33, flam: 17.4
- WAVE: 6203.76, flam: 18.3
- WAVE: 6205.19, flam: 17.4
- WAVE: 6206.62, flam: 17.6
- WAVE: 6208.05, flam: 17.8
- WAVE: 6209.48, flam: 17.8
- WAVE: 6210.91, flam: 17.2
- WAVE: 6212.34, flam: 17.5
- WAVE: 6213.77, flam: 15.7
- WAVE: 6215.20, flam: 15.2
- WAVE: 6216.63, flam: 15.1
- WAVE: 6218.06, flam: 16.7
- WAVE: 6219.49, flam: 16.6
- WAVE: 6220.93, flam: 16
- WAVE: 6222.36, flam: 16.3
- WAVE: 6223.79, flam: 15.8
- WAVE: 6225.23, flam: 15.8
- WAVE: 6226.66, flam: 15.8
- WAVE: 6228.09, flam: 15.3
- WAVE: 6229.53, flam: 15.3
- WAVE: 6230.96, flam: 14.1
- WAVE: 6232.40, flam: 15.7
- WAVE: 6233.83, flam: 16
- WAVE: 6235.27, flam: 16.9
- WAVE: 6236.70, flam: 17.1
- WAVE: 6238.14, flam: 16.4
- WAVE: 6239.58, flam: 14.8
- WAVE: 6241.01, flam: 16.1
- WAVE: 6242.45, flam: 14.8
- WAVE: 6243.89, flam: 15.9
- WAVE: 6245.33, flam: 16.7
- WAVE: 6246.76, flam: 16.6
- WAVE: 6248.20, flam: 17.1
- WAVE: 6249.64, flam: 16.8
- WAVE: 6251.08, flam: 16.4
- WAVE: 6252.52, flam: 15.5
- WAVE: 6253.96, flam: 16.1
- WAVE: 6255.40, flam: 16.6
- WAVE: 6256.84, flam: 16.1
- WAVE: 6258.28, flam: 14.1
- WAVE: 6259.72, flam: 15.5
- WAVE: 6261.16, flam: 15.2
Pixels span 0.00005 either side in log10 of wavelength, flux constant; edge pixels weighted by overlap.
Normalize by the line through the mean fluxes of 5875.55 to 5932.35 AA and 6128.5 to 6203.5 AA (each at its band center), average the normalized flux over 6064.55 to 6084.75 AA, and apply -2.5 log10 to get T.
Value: -0.14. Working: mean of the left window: 14.4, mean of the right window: 17.3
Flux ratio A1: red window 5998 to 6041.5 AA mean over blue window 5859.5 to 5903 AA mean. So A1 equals 1.29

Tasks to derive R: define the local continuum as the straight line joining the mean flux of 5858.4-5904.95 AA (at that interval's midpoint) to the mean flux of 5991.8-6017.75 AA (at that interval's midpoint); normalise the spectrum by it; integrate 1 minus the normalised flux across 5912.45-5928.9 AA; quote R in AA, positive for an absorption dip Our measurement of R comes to -1.8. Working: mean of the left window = 14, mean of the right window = 17.7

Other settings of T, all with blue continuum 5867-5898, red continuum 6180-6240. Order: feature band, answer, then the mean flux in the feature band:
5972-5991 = -0.216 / 17.2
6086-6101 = -0.222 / 18.8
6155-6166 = 0.058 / 15.2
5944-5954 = -0.242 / 17.2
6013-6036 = -0.229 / 18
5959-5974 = -0.244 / 17.5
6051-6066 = -0.223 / 18.4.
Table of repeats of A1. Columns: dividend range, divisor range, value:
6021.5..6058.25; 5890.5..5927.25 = 1.28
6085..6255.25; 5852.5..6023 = 1.05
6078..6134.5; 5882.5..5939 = 1.26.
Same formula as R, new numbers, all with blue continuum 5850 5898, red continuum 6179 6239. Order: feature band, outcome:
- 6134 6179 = -2.3 AA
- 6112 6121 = -1.4 AA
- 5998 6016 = -2.7 AA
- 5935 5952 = -2.8 AA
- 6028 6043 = -2.8 AA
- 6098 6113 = -2.0 AA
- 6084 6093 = -1.6 AA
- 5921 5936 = -2.3 AA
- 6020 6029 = -1.4 AA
